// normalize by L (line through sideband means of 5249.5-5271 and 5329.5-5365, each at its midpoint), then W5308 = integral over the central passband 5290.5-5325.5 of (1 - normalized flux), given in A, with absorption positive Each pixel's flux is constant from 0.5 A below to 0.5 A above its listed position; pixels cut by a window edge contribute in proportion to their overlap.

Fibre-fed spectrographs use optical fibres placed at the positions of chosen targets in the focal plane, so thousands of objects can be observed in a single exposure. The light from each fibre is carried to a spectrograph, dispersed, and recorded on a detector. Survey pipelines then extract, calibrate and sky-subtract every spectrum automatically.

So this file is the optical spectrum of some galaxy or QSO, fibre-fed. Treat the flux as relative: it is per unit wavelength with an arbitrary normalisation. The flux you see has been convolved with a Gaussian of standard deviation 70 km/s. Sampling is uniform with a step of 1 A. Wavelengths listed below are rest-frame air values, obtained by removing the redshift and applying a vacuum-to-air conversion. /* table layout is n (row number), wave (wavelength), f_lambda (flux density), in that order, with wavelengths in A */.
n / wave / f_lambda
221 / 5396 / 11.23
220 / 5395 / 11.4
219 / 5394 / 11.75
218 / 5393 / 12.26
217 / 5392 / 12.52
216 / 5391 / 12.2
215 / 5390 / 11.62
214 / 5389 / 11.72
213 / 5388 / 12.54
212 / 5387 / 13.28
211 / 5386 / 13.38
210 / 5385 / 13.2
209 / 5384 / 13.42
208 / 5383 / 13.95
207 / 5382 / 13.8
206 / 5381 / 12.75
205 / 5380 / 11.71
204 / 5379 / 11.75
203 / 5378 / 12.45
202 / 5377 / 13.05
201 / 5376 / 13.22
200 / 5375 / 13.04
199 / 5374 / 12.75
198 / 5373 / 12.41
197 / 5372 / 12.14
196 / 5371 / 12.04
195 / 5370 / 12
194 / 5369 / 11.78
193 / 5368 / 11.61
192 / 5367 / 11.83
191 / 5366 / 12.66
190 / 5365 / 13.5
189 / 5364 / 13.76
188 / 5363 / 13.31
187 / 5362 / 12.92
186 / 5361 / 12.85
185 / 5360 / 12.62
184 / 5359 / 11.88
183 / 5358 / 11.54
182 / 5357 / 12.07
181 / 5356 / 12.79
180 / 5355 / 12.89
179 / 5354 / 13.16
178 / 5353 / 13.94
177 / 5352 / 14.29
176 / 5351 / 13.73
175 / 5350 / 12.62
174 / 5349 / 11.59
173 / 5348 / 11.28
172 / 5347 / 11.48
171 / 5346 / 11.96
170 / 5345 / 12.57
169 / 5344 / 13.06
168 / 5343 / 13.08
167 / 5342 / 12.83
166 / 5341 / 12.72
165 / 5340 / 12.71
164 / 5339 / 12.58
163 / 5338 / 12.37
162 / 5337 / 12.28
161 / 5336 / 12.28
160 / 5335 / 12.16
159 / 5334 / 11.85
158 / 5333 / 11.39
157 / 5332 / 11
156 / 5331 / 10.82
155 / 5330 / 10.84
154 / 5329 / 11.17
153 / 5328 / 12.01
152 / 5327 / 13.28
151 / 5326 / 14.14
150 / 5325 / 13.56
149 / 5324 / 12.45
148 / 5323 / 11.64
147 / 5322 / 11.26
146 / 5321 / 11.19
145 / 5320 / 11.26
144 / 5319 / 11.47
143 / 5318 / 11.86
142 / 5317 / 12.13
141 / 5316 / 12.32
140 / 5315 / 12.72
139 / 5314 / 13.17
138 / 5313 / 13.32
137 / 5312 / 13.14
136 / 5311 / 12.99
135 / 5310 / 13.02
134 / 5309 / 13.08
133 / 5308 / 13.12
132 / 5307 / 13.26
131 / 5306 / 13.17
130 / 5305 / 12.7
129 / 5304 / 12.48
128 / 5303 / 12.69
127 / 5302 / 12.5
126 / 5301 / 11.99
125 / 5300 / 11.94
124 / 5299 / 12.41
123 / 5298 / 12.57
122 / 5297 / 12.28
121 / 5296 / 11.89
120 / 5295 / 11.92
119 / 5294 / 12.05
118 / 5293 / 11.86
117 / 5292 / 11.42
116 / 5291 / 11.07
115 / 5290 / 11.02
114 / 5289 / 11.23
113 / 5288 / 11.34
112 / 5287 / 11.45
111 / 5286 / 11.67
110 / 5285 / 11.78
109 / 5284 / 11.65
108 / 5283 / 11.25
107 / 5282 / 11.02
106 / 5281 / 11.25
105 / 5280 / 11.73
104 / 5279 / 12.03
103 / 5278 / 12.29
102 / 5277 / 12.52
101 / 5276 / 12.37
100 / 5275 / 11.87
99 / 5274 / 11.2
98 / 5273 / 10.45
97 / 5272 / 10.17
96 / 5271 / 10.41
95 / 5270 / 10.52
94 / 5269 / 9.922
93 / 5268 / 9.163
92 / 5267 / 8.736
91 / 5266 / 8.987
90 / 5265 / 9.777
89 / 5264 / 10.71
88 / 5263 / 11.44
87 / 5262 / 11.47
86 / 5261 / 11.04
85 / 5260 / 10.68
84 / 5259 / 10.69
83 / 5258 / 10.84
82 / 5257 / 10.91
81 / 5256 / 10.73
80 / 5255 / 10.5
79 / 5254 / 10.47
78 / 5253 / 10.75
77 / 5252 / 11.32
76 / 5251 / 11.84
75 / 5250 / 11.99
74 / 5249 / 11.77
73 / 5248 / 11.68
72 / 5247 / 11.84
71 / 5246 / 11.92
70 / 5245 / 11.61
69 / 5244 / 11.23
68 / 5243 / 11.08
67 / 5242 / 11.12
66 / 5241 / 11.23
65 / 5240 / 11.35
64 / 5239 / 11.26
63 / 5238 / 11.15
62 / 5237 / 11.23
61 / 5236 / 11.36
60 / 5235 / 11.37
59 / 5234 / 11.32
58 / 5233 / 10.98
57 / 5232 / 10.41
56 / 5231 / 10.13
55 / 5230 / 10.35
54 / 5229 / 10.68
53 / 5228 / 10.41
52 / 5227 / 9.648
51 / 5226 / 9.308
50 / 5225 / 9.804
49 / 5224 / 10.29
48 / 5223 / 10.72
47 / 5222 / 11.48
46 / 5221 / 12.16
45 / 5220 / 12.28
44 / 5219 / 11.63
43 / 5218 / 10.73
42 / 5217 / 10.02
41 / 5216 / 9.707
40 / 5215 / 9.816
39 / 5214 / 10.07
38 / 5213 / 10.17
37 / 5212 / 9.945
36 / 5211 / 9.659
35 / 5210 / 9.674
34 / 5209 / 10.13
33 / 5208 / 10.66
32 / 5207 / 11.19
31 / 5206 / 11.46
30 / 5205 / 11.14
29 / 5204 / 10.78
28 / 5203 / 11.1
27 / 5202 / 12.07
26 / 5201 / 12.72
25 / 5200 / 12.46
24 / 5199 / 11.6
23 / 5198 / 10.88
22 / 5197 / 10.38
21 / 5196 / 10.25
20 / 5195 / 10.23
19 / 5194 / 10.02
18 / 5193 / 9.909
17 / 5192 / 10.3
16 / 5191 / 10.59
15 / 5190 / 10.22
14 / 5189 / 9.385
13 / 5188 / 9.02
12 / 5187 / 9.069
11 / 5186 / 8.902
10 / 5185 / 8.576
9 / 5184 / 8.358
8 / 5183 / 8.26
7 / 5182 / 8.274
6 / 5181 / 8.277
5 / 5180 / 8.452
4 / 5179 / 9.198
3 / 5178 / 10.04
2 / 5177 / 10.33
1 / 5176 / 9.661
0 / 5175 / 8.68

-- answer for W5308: -2.2 A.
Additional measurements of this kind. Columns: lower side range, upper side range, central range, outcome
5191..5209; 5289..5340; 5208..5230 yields 1.5 A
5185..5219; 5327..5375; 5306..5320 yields -1.0 A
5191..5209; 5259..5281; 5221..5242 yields 0.3 A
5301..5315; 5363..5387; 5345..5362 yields 0.3 A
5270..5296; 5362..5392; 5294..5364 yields -2.3 A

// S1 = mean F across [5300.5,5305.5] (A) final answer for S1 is 12.5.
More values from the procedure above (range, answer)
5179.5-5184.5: 8.32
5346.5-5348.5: 11.4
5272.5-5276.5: 11.5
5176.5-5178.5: 10.2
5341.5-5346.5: 12.7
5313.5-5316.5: 12.7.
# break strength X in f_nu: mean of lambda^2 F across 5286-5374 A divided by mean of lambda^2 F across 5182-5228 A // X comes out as 1.25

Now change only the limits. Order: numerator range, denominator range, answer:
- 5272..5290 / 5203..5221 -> 1.12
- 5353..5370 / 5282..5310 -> 1.07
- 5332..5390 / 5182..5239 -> 1.27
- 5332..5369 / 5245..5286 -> 1.17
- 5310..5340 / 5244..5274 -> 1.16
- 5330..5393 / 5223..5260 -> 1.20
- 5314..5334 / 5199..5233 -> 1.16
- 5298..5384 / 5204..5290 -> 1.19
